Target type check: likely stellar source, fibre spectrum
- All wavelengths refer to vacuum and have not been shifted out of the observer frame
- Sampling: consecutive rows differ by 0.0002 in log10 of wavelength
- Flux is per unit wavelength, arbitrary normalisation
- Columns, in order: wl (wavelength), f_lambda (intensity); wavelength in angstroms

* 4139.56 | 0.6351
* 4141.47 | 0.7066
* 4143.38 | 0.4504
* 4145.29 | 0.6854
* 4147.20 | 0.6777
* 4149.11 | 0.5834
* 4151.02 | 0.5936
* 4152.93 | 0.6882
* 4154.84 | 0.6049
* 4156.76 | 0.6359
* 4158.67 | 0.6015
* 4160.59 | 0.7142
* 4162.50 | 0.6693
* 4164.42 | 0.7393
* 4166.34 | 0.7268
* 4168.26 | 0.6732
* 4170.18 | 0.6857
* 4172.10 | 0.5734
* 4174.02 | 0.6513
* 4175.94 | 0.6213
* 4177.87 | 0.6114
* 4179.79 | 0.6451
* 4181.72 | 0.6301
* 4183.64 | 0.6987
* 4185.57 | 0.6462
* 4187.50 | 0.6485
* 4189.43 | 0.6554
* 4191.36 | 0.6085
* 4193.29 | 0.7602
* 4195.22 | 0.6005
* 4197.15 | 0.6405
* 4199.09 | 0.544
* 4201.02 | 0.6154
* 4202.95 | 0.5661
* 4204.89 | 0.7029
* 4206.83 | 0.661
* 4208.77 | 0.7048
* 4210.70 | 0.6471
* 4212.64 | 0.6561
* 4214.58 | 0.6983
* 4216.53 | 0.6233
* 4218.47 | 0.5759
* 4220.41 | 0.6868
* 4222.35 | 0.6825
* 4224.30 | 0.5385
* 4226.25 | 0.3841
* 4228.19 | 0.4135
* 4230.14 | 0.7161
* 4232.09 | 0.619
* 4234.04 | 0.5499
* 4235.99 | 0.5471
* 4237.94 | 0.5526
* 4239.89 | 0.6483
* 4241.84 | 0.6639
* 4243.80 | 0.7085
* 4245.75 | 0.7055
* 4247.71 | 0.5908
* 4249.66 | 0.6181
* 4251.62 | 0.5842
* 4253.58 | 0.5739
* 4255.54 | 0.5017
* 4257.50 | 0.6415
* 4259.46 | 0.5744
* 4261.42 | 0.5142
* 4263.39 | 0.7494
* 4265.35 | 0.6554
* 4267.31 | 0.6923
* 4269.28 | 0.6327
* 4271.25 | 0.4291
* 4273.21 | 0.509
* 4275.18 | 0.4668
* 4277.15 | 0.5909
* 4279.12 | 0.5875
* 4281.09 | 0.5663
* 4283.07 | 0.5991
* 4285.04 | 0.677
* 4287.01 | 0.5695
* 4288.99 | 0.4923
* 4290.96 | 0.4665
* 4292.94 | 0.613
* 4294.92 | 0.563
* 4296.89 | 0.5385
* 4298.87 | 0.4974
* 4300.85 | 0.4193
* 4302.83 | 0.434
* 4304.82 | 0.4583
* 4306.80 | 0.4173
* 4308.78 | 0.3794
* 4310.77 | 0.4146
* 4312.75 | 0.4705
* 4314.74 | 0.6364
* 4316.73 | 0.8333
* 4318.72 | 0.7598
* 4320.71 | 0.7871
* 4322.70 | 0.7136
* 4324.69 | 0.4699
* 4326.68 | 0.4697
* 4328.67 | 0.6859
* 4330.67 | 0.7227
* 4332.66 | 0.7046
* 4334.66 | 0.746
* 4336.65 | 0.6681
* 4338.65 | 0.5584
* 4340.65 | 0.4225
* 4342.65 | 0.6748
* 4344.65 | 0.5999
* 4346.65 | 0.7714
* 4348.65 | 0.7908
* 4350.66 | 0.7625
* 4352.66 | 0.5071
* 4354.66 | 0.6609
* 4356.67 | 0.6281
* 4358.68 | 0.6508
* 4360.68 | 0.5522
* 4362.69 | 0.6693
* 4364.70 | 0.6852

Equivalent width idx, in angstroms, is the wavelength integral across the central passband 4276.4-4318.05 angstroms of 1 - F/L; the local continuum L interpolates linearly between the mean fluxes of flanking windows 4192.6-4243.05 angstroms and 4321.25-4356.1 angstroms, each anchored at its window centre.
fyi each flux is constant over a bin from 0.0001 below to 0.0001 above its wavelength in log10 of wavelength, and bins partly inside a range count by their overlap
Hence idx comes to 6.47 angstroms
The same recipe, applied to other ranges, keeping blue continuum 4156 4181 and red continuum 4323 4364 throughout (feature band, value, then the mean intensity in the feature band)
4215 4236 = 2.3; 0.58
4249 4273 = 2.0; 0.594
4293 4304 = 2.4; 0.5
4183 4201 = 0.3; 0.642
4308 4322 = 0.5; 0.617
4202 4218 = -0.1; 0.655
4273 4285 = 1.5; 0.566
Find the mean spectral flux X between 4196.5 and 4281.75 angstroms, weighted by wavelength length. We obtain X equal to 0.603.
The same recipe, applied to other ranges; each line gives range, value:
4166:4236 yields 0.627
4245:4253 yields 0.62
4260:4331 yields 0.568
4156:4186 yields 0.658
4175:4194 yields 0.651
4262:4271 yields 0.654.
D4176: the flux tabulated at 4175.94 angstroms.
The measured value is 0.6213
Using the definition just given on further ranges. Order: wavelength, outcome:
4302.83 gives 0.434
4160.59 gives 0.7142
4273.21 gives 0.509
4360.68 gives 0.5522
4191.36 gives 0.6085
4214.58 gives 0.6983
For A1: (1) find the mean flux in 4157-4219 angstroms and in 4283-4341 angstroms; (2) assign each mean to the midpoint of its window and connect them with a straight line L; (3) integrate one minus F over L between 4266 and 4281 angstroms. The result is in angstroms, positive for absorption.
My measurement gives 0.9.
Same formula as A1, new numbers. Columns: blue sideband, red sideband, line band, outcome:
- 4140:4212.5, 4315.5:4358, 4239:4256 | 0.7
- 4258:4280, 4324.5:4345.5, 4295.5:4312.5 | 4.3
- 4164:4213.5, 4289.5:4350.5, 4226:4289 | 3.0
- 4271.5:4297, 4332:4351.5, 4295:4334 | 2.9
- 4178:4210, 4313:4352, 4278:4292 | 2.0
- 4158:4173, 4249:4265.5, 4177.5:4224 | 0.0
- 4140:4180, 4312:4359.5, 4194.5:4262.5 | 4.3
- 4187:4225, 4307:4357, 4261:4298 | 3.5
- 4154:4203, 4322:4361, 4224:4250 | 2.2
